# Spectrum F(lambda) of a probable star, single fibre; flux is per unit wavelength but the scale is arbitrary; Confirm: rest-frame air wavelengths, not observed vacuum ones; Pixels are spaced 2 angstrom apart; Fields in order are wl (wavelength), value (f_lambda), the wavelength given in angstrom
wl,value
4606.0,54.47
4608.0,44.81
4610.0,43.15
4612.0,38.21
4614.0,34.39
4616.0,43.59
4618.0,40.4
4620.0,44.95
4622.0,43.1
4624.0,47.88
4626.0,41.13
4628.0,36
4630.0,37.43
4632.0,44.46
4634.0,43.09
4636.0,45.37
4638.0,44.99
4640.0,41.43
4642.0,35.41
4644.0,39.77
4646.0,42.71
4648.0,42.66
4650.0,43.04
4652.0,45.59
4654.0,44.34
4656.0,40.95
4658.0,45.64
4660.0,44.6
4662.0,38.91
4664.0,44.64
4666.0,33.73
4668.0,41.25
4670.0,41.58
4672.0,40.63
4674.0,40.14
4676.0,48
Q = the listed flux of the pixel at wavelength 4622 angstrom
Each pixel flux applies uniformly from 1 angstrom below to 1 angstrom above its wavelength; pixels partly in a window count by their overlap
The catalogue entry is 43.1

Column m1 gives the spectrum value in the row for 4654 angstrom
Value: 44.34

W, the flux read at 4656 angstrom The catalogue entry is 40.95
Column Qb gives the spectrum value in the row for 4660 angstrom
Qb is 44.6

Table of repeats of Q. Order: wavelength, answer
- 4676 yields 48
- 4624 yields 47.88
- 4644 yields 39.77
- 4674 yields 40.14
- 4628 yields 36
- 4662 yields 38.91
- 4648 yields 42.66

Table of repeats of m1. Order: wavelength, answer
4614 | 34.39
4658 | 45.64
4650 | 43.04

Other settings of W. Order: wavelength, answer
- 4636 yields 45.37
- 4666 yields 33.73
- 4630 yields 37.43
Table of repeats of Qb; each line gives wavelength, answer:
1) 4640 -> 41.43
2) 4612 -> 38.21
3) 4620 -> 44.95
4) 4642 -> 35.41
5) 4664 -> 44.64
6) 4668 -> 41.25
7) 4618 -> 40.4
